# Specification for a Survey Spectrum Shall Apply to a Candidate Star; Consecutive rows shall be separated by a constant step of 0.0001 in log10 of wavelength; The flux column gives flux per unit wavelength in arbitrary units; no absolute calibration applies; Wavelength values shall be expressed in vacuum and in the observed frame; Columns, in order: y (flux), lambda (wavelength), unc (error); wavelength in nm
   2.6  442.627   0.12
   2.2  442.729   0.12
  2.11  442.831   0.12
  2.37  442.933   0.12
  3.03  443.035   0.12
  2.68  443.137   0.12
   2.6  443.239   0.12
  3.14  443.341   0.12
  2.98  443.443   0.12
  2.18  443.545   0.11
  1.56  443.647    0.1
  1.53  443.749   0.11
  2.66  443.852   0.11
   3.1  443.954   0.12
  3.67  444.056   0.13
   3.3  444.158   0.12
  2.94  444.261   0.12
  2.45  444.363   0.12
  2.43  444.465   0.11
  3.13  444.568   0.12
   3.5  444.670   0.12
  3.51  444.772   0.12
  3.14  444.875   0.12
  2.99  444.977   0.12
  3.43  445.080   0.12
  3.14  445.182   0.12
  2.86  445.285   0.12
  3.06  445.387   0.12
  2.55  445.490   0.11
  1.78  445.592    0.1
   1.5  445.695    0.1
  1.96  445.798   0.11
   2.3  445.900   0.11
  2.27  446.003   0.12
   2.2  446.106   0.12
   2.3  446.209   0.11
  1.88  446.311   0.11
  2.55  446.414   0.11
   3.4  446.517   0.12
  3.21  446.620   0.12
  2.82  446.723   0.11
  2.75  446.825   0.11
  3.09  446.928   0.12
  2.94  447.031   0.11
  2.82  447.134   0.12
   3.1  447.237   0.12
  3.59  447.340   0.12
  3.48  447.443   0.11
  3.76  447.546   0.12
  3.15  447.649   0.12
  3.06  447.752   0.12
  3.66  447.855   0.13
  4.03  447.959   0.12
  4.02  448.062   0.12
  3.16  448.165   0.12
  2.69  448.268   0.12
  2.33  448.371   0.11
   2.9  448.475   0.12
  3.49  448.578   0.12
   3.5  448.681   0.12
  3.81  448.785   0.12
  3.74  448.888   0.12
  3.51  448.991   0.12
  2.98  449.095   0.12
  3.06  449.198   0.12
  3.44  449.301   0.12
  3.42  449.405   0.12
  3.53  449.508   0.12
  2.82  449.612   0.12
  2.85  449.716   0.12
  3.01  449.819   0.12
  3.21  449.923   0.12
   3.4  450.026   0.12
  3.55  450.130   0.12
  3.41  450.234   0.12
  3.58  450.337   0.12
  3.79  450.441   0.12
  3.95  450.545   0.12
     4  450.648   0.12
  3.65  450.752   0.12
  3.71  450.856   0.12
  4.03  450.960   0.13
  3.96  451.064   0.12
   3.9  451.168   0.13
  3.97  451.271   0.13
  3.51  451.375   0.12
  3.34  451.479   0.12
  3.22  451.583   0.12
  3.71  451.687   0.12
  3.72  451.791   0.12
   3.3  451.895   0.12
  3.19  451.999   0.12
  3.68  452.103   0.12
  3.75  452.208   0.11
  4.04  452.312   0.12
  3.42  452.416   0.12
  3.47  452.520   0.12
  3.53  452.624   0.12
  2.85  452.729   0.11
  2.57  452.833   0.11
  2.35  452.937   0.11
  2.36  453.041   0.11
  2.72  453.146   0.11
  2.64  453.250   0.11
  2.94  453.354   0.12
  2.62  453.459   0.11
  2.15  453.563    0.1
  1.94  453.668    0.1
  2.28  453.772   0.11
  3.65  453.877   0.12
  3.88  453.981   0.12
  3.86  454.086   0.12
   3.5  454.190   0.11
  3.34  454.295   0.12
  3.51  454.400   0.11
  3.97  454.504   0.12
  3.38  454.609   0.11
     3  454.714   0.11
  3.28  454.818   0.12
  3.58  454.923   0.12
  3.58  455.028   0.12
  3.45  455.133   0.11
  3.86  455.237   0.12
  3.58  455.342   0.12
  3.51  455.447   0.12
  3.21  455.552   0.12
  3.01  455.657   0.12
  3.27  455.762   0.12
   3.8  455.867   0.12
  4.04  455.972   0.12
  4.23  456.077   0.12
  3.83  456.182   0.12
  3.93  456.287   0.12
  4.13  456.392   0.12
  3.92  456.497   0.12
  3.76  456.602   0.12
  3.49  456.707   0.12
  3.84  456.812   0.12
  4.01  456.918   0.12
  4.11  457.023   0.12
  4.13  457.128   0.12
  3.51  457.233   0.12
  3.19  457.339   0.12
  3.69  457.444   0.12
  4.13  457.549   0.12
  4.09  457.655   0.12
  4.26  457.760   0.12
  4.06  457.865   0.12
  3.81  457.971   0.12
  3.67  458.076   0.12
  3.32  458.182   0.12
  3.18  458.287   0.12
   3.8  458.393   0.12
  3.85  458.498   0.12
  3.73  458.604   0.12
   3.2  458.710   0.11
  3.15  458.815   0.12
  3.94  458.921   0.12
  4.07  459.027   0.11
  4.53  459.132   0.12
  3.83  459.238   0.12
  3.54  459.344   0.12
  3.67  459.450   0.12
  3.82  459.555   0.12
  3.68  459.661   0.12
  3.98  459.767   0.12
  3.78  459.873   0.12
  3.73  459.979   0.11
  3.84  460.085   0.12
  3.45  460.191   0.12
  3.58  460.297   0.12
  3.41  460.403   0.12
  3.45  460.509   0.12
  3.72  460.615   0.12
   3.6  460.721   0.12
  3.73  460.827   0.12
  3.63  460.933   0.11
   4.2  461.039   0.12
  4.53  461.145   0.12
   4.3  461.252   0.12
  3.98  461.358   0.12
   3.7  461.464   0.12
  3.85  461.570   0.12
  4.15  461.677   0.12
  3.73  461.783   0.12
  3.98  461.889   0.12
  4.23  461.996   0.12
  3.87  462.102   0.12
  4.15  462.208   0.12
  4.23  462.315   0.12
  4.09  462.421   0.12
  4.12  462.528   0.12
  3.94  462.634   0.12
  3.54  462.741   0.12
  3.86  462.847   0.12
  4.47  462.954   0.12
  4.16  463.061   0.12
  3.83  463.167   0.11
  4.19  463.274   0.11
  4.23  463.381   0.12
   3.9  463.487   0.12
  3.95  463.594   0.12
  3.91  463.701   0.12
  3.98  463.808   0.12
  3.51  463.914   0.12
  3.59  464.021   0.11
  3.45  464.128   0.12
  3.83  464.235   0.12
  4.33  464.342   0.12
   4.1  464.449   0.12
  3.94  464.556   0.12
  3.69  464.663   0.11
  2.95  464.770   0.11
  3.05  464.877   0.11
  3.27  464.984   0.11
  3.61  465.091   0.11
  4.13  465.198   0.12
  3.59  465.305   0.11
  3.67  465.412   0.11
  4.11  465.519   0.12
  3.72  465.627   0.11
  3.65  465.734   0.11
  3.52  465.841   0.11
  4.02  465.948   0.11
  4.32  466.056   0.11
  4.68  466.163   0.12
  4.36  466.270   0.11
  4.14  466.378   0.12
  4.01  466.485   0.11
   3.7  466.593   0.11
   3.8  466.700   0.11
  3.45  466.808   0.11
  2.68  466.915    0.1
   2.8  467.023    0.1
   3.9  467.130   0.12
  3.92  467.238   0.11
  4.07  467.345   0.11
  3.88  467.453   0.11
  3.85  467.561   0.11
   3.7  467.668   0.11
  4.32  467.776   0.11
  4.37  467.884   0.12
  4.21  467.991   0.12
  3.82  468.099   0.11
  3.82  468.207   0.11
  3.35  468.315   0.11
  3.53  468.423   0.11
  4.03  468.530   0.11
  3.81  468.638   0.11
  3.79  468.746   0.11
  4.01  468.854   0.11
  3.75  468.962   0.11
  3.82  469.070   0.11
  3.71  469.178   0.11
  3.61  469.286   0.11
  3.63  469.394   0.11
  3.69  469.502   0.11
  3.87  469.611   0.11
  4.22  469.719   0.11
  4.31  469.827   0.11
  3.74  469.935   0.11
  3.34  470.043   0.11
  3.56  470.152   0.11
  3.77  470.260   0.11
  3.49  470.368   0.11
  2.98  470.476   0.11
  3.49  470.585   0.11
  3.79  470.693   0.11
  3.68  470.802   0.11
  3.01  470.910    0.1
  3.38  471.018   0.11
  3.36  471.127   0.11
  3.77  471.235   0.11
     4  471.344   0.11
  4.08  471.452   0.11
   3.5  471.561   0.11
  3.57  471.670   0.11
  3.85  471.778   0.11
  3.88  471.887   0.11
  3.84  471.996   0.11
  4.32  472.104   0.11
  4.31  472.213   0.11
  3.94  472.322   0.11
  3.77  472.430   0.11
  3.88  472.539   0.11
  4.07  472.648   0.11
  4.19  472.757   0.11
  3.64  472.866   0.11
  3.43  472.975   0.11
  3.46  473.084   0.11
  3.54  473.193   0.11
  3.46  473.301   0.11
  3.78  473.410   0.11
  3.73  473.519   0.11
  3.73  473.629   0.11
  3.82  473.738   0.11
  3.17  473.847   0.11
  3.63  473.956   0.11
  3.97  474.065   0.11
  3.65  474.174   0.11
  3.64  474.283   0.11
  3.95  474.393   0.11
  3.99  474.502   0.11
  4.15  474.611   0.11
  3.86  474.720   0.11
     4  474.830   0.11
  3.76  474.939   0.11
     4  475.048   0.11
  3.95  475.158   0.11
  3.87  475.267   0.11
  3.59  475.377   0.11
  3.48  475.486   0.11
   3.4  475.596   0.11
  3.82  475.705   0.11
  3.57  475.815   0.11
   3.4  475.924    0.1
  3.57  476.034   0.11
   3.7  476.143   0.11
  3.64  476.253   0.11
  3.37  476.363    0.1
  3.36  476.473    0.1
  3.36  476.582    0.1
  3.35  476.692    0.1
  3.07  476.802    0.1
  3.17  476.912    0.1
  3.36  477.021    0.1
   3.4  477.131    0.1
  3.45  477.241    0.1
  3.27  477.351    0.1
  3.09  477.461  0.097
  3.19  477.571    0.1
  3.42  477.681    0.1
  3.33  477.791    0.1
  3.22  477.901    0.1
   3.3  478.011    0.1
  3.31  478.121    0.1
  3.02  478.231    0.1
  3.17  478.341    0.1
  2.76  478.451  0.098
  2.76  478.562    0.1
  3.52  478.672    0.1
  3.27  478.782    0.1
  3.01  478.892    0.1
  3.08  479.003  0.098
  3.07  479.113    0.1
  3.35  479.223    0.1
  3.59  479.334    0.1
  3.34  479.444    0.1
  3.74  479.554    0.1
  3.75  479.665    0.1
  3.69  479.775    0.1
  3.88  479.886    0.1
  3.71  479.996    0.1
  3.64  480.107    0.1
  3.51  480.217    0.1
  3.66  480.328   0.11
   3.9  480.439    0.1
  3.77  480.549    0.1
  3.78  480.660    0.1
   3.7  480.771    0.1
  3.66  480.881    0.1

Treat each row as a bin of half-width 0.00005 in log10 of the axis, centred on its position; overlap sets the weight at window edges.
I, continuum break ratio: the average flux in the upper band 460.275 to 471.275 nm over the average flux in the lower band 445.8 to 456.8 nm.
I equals 1.15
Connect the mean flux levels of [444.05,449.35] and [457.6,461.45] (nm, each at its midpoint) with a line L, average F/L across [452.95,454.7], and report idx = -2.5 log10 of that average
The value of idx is 0.14 mag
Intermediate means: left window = 3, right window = 3.78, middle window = 3.03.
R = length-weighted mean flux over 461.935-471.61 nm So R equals 3.8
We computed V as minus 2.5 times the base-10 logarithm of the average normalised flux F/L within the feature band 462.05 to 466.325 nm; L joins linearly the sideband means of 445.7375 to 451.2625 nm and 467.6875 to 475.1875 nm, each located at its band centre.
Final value -0.08 mag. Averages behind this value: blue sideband 3.23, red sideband 3.77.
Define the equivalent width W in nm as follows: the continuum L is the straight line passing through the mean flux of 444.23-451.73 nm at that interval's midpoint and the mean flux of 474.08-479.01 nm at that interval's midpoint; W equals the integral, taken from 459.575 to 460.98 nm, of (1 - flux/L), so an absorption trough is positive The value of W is -0.16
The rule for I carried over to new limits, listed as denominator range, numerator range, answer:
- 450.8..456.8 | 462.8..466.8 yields 1.13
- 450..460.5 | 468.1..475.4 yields 1.06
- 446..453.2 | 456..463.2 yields 1.17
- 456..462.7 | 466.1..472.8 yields 0.99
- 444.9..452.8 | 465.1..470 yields 1.19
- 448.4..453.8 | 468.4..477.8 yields 1.11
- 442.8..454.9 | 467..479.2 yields 1.17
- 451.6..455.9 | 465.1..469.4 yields 1.18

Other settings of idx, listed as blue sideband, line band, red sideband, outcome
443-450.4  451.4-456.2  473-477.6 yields -0.06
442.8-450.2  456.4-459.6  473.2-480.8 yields -0.19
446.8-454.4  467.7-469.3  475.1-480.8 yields -0.14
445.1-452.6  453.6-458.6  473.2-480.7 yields -0.10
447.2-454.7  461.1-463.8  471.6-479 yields -0.17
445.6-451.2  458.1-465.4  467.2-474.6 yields -0.08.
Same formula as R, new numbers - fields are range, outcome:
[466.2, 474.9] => 3.77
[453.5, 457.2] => 3.54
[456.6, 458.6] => 3.78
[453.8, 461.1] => 3.7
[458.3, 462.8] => 3.84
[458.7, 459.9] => 3.79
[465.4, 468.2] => 3.87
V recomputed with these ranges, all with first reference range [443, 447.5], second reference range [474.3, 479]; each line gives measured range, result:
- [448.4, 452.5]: -0.215 mag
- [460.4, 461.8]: -0.238 mag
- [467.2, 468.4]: -0.202 mag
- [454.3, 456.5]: -0.206 mag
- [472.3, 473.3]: -0.116 mag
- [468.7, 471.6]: -0.115 mag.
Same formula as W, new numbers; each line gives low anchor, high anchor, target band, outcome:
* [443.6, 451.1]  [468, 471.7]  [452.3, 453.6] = 0.15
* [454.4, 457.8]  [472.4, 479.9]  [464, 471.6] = -0.32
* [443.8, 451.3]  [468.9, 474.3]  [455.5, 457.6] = -0.25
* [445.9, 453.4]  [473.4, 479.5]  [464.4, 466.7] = -0.29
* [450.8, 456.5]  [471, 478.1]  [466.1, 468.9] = -0.23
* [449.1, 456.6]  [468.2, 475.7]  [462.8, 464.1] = -0.13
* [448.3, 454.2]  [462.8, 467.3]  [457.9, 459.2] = -0.04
